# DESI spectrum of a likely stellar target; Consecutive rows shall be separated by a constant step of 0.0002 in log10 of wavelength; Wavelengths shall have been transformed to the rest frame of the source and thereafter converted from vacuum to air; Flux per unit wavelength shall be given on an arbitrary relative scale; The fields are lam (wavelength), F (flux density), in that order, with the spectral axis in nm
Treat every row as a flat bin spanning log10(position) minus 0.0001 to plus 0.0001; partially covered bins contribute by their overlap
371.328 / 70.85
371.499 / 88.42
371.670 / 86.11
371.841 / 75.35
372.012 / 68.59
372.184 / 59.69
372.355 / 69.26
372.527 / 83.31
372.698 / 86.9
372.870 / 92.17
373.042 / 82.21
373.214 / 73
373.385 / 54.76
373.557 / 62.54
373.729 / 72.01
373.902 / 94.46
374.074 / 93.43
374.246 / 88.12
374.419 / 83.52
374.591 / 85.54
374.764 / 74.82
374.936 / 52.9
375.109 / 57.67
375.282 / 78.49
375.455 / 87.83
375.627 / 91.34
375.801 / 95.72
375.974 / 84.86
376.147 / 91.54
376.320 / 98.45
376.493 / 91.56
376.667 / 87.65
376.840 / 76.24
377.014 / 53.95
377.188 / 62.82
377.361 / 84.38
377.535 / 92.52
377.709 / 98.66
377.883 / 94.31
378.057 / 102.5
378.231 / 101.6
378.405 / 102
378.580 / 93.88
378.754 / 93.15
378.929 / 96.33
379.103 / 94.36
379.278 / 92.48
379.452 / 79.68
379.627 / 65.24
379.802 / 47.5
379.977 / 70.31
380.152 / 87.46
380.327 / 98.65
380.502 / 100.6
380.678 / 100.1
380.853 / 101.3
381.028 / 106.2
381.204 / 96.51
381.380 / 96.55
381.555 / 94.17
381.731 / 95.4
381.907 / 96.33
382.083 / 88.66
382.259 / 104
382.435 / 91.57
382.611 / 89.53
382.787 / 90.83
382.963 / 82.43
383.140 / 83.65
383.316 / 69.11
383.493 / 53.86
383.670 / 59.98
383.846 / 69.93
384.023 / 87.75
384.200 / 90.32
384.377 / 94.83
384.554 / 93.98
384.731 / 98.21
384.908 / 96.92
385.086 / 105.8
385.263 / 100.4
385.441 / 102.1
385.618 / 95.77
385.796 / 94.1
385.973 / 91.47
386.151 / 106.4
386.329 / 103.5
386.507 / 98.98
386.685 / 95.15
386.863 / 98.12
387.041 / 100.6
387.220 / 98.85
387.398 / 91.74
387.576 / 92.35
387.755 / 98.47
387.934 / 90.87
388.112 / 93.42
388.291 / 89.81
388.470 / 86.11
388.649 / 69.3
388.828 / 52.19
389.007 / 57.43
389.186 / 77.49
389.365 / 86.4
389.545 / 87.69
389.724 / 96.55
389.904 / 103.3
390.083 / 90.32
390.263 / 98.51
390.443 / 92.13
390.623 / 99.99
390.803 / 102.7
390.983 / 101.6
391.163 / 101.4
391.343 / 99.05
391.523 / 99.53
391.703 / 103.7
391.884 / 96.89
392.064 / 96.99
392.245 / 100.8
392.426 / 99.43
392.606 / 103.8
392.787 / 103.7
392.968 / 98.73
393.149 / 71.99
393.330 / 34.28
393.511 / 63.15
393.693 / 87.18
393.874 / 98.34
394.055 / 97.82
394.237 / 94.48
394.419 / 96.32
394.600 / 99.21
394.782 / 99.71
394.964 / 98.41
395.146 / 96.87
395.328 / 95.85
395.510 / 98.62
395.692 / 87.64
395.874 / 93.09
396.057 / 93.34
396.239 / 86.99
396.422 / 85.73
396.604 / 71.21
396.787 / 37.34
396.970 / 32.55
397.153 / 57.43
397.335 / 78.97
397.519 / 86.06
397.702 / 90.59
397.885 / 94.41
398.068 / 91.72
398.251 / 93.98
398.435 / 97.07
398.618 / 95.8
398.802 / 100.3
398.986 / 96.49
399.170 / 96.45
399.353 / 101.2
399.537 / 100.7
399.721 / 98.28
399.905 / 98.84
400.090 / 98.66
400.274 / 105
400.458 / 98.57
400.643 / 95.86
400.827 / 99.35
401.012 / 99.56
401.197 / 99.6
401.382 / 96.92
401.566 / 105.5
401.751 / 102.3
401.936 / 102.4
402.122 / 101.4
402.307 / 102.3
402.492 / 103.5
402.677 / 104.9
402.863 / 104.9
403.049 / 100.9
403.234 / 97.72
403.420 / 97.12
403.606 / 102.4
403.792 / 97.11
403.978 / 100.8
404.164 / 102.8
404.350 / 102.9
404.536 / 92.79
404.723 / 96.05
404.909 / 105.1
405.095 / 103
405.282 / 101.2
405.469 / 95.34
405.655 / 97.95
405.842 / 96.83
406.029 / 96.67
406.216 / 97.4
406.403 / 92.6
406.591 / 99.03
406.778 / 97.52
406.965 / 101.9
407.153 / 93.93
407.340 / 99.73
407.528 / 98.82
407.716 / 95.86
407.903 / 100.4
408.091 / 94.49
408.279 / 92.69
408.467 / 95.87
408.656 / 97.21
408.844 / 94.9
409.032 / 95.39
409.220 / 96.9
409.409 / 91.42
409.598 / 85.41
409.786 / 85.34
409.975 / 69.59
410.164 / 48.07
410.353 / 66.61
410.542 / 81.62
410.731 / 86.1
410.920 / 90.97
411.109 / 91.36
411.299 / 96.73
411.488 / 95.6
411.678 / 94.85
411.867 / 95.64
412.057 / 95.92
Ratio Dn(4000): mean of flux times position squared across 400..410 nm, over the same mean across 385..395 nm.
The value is 1.14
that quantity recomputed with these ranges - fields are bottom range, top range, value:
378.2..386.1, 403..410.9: 1.18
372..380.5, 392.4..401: 1.20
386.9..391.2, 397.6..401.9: 1.15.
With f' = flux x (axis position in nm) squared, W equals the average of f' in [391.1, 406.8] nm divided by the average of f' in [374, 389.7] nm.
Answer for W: 1.2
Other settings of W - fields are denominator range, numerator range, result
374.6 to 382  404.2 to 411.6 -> 1.24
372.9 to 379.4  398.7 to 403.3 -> 1.35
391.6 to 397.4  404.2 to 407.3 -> 1.21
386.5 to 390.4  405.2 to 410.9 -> 1.14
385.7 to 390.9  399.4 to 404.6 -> 1.18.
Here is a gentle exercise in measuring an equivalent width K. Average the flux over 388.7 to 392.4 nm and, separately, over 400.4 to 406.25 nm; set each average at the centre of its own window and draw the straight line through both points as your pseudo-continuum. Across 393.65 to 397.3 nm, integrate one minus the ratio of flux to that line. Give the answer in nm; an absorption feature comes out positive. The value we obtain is 0.378 nm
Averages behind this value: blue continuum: 92.1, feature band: 85.3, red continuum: 100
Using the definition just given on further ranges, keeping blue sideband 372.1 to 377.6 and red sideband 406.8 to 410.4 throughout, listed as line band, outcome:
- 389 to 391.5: -0.281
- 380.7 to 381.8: -0.230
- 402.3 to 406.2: -0.494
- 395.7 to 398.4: 0.240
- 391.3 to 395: -0.309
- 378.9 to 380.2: 0.045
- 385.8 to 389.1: -0.252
